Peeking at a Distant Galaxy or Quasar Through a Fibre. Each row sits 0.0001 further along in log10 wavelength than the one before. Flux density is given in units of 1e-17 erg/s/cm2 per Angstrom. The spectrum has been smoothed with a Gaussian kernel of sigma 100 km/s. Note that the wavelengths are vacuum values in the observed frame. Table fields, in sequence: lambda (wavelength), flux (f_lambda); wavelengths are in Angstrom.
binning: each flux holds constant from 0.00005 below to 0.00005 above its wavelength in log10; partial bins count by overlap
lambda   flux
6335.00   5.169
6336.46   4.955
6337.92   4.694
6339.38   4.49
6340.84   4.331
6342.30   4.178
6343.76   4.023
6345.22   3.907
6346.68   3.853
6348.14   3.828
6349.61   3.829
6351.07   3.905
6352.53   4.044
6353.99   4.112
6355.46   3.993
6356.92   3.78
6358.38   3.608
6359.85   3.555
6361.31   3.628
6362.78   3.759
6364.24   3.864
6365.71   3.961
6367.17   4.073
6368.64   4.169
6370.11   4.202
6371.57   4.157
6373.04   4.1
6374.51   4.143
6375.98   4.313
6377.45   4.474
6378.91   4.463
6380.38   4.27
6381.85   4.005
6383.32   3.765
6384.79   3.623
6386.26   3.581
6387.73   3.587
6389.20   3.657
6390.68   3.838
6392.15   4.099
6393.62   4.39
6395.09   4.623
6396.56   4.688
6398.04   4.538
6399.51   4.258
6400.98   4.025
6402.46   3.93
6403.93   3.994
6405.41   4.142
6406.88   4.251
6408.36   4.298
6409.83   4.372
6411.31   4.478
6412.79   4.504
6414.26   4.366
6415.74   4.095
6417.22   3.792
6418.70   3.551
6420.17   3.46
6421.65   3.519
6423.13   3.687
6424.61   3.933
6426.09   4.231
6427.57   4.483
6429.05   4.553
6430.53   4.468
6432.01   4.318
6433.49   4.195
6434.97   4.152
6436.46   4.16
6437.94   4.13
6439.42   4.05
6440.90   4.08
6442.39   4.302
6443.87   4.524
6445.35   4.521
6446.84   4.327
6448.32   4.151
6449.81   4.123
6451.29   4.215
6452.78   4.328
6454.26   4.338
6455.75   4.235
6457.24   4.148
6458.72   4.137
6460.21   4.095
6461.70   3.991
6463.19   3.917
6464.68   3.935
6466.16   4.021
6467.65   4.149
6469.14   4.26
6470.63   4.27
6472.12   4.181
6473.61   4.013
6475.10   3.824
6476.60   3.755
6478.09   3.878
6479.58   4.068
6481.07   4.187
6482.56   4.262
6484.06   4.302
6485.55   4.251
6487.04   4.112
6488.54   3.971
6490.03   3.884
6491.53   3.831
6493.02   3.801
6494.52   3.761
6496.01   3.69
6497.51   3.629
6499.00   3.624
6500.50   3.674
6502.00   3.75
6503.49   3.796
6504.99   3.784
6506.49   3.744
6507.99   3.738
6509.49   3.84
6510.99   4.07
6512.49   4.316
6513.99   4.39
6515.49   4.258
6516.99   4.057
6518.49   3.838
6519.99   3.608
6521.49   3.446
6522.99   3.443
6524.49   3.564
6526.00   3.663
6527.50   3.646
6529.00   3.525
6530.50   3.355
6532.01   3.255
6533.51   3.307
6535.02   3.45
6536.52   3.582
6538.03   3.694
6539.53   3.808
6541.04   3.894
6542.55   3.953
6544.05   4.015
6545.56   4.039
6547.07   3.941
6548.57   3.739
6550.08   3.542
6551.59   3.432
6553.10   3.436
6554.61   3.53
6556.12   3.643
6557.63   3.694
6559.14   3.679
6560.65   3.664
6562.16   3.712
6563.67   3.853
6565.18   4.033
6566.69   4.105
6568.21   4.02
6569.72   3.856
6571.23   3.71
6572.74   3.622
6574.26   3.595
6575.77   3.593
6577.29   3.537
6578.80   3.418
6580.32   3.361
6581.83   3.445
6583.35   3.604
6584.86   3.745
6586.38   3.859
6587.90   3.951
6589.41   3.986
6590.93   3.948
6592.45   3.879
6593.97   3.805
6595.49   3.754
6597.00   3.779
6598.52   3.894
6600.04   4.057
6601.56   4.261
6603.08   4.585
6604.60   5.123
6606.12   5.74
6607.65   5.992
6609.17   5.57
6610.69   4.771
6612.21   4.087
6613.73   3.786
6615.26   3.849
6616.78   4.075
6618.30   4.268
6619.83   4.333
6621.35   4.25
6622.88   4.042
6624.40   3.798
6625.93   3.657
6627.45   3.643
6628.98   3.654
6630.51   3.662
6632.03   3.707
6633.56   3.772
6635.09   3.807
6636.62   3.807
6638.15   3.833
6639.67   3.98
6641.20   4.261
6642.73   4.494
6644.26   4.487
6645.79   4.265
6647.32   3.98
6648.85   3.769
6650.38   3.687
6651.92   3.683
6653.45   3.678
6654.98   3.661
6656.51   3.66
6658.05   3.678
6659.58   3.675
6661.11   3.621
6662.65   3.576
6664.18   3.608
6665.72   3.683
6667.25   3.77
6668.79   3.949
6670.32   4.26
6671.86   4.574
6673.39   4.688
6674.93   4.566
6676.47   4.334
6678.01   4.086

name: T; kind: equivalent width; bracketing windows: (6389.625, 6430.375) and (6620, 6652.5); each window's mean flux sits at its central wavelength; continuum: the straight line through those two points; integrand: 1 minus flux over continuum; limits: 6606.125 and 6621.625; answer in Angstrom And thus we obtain -2.4 Angstrom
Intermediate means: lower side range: 4.15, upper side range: 3.92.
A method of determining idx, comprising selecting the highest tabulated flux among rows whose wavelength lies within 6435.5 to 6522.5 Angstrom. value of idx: 4.524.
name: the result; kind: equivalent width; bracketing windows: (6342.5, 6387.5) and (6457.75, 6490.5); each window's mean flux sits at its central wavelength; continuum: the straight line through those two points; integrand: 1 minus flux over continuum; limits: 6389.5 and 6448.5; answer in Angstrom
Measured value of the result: -2.5 Angstrom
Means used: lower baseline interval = 3.96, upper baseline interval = 4.07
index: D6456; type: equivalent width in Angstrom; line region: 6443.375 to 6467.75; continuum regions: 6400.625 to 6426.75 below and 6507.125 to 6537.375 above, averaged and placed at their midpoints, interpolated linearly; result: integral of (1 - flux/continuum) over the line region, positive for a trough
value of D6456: -1.7 Angstrom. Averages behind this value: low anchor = 4.03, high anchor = 3.72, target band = 4.18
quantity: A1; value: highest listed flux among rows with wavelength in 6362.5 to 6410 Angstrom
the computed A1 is 4.688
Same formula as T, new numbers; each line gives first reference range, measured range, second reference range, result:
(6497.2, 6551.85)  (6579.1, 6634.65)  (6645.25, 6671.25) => -4.9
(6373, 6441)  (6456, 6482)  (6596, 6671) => 0.3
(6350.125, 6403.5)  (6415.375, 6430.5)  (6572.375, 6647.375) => 0.3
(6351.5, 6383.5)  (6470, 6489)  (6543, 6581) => -1.2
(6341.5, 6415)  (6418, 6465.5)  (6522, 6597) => -2.4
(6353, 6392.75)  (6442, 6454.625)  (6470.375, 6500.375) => -1.2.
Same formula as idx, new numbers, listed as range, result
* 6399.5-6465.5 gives 4.553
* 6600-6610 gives 5.992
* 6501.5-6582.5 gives 4.39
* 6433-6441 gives 4.195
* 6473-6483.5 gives 4.262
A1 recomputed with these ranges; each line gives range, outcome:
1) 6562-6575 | 4.105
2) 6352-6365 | 4.112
